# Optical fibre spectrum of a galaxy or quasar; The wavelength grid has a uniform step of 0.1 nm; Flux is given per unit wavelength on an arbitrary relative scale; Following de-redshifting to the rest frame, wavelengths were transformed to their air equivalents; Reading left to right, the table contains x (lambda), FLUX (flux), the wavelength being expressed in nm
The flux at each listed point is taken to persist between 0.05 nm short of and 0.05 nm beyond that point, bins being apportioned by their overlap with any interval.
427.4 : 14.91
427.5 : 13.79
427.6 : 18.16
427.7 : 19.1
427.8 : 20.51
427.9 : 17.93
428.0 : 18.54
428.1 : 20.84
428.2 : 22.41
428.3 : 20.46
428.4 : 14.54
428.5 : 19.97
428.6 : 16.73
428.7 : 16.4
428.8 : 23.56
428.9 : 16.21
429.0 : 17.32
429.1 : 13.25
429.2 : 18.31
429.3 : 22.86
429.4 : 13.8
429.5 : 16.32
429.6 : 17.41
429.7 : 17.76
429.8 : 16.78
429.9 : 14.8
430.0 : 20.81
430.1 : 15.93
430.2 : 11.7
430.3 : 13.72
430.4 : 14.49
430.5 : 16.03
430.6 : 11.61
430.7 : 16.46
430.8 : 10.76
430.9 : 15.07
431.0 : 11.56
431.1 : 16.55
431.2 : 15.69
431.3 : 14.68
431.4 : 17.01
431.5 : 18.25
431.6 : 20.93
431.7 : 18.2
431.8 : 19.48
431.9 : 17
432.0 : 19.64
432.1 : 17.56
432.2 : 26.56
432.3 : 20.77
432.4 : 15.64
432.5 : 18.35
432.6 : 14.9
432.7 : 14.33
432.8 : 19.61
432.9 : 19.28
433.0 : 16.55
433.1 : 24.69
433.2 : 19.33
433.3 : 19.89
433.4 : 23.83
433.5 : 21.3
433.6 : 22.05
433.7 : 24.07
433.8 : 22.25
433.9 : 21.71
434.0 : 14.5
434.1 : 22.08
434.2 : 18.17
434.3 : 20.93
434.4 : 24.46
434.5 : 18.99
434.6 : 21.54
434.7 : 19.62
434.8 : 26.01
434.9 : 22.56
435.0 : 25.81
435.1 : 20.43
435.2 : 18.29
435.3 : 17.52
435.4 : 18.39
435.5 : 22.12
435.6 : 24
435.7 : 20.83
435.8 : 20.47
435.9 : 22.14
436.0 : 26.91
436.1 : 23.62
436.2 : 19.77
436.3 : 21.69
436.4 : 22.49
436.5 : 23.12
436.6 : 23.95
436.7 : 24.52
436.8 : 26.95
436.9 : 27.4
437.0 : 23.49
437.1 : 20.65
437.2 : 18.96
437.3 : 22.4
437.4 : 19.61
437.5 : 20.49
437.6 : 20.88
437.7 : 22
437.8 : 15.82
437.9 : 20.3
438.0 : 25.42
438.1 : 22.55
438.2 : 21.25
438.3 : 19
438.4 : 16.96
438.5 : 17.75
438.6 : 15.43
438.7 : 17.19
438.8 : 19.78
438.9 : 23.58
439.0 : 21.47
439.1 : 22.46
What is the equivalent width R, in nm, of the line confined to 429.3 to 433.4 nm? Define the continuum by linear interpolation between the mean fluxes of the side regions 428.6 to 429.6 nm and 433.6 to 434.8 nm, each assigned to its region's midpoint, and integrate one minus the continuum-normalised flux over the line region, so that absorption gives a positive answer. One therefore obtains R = 0.417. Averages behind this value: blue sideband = 17.5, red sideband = 21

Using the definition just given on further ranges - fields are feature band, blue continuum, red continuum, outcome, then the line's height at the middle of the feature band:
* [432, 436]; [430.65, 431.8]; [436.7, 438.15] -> -0.406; 18.7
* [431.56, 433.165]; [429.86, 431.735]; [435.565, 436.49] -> -0.131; 17.6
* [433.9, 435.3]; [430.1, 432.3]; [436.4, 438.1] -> -0.087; 19.7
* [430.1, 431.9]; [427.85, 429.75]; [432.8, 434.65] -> 0.362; 19.3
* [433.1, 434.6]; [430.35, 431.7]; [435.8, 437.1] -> -0.113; 19.7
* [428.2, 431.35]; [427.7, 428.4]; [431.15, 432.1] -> 0.425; 18.8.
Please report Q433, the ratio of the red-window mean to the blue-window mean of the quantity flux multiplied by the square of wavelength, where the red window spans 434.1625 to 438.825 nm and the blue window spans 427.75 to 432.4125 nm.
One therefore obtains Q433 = 1.27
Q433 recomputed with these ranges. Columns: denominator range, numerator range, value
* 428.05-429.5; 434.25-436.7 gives 1.24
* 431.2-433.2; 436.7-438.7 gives 1.16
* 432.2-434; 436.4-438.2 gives 1.14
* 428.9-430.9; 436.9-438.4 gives 1.38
